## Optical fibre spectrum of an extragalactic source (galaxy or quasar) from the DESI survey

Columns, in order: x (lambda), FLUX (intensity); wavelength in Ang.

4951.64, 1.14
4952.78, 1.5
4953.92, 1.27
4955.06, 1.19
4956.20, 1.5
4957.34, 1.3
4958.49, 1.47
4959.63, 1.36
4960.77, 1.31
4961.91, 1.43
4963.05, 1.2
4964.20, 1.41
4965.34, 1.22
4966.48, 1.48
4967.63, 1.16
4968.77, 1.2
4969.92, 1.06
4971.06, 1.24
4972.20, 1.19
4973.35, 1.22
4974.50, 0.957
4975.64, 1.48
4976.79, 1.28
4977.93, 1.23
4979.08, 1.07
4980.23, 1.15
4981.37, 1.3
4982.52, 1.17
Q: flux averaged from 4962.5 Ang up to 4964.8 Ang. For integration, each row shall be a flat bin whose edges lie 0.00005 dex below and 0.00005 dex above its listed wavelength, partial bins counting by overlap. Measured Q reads 1.3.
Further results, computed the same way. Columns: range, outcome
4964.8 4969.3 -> 1.27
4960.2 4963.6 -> 1.32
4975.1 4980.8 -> 1.24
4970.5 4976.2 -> 1.22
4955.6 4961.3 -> 1.39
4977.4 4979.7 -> 1.14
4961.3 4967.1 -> 1.35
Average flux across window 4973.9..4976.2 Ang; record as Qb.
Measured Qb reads 1.22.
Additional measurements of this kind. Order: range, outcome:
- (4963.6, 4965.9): 1.31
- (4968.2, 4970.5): 1.13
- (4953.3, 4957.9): 1.32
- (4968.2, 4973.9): 1.18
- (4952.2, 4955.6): 1.32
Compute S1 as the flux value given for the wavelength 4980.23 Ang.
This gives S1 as 1.15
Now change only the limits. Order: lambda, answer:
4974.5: 0.957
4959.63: 1.36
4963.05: 1.2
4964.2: 1.41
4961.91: 1.43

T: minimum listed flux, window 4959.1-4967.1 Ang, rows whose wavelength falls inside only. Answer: 1.2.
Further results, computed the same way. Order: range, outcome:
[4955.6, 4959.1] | 1.3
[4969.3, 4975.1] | 0.957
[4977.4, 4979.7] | 1.07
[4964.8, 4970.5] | 1.06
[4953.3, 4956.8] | 1.19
